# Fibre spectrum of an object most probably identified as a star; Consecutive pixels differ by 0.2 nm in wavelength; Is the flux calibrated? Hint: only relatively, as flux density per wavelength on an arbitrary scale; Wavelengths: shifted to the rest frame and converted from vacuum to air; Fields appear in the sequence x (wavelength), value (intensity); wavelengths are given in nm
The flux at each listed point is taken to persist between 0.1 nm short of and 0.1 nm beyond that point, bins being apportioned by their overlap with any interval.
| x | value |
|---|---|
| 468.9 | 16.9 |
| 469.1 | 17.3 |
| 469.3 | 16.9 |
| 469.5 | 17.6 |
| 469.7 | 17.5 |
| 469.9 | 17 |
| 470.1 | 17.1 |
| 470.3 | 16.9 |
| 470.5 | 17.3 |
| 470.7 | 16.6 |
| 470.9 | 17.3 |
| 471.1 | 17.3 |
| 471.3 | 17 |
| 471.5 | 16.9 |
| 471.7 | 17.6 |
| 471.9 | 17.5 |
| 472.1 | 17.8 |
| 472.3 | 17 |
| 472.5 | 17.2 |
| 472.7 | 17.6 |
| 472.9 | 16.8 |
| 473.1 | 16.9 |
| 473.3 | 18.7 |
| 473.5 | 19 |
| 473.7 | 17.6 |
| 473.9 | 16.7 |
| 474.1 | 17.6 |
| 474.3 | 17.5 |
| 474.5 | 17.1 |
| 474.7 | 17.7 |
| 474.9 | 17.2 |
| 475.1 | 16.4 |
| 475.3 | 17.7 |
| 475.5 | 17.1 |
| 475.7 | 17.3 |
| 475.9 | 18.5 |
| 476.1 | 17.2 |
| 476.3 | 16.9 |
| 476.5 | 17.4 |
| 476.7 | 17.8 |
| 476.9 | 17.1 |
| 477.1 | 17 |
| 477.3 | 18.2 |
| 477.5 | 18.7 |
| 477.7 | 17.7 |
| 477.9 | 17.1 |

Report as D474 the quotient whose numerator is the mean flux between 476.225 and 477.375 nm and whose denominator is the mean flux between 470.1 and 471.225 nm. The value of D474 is 1.02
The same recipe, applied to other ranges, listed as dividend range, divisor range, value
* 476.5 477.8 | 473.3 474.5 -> 1.00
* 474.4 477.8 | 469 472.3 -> 1.01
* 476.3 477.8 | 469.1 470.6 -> 1.03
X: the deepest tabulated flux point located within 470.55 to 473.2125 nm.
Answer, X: 16.6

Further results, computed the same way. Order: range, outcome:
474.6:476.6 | 16.4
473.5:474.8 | 16.7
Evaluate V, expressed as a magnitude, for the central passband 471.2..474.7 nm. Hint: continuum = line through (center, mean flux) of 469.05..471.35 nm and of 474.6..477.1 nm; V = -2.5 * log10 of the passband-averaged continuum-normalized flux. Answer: -0.013 mag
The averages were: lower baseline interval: 17.2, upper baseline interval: 17.3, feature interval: 17.4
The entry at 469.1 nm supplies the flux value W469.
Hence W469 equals 17.3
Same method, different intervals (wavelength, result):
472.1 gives 17.8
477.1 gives 17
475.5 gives 17.1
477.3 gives 18.2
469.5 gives 17.6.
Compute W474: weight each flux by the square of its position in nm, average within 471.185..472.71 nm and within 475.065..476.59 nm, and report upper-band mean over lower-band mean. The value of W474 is 1.0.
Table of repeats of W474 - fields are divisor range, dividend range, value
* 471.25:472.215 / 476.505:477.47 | 1.04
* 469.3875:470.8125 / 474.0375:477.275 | 1.04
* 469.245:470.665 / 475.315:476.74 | 1.04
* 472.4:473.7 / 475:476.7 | 0.99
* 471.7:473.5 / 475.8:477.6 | 1.02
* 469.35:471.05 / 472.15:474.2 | 1.03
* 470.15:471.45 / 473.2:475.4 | 1.04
